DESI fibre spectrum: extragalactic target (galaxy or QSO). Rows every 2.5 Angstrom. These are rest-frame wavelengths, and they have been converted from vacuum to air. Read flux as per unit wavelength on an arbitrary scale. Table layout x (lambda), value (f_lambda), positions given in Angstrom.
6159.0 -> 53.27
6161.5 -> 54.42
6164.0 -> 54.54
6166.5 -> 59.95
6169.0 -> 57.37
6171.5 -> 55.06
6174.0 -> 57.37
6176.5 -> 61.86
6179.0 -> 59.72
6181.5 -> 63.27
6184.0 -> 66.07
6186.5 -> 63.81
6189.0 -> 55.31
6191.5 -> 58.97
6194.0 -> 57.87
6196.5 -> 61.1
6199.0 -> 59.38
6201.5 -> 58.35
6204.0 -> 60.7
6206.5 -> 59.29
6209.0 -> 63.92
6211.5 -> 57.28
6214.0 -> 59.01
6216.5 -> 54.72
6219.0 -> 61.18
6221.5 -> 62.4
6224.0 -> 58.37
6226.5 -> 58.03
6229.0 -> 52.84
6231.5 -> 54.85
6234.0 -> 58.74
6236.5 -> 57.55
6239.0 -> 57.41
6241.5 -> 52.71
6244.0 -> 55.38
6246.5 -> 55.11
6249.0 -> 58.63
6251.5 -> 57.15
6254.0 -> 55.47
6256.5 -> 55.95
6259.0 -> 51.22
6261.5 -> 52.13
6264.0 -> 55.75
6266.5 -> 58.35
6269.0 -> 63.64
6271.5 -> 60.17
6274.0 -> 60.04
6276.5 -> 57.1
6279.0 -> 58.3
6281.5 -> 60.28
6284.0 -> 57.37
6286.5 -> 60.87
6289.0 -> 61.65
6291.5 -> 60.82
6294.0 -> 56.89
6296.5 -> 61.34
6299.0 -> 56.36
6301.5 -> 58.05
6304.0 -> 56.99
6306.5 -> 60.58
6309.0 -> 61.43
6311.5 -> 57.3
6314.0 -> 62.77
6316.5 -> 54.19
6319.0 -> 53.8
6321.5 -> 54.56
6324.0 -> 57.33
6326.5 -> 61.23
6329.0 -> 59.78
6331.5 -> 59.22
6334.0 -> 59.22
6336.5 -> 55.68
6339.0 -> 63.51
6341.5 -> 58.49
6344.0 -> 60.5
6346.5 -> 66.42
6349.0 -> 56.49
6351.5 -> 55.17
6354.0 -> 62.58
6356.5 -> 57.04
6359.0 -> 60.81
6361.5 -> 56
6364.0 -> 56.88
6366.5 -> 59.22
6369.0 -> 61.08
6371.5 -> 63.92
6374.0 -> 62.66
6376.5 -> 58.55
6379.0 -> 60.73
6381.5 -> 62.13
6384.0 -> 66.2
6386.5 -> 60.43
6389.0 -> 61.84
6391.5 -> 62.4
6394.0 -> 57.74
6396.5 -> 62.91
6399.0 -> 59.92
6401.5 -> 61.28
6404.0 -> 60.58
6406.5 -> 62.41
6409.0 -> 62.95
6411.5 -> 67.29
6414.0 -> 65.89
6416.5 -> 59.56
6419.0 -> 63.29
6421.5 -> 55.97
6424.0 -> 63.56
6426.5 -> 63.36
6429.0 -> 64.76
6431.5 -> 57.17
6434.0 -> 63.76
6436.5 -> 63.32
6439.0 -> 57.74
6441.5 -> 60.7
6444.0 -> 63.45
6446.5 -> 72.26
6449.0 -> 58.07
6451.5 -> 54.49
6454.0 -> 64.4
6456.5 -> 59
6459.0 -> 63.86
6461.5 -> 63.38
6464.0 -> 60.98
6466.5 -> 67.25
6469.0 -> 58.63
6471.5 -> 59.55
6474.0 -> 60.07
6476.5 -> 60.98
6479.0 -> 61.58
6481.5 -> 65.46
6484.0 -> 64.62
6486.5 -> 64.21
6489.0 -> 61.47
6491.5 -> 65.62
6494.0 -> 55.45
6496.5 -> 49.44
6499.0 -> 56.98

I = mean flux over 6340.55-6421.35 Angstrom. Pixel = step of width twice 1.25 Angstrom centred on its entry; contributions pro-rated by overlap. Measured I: 61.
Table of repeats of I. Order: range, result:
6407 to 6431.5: 62.6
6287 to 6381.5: 59.2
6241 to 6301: 57.7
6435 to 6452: 61.8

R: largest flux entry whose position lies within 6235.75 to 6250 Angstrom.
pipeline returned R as 58.63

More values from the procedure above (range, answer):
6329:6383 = 66.42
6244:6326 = 63.64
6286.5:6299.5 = 61.65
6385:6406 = 62.91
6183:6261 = 66.07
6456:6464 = 63.86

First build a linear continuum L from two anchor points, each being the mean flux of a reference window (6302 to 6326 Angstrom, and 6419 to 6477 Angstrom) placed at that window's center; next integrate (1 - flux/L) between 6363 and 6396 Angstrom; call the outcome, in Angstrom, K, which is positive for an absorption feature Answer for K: -0.8 Angstrom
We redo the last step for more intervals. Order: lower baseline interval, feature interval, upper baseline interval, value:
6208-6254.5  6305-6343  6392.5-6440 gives 0.63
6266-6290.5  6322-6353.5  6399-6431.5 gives 0.78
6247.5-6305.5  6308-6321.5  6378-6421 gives 0.40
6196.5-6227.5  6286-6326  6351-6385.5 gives 1.03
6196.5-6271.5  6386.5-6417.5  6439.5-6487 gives -0.56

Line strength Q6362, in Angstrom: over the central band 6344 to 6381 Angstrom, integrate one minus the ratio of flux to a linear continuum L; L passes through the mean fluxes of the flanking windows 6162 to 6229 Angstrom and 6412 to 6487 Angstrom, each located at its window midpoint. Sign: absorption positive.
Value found 0.73 Angstrom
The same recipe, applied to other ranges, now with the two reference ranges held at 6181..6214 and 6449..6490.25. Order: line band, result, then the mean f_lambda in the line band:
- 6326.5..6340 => 0.3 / 59.6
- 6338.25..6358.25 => 0.4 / 60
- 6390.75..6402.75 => 0.1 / 60.8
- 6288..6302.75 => 0.4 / 59.1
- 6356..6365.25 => 0.5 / 57.7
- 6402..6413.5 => -0.4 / 63.3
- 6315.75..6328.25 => 0.9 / 56.4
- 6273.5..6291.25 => 0.4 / 59.4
